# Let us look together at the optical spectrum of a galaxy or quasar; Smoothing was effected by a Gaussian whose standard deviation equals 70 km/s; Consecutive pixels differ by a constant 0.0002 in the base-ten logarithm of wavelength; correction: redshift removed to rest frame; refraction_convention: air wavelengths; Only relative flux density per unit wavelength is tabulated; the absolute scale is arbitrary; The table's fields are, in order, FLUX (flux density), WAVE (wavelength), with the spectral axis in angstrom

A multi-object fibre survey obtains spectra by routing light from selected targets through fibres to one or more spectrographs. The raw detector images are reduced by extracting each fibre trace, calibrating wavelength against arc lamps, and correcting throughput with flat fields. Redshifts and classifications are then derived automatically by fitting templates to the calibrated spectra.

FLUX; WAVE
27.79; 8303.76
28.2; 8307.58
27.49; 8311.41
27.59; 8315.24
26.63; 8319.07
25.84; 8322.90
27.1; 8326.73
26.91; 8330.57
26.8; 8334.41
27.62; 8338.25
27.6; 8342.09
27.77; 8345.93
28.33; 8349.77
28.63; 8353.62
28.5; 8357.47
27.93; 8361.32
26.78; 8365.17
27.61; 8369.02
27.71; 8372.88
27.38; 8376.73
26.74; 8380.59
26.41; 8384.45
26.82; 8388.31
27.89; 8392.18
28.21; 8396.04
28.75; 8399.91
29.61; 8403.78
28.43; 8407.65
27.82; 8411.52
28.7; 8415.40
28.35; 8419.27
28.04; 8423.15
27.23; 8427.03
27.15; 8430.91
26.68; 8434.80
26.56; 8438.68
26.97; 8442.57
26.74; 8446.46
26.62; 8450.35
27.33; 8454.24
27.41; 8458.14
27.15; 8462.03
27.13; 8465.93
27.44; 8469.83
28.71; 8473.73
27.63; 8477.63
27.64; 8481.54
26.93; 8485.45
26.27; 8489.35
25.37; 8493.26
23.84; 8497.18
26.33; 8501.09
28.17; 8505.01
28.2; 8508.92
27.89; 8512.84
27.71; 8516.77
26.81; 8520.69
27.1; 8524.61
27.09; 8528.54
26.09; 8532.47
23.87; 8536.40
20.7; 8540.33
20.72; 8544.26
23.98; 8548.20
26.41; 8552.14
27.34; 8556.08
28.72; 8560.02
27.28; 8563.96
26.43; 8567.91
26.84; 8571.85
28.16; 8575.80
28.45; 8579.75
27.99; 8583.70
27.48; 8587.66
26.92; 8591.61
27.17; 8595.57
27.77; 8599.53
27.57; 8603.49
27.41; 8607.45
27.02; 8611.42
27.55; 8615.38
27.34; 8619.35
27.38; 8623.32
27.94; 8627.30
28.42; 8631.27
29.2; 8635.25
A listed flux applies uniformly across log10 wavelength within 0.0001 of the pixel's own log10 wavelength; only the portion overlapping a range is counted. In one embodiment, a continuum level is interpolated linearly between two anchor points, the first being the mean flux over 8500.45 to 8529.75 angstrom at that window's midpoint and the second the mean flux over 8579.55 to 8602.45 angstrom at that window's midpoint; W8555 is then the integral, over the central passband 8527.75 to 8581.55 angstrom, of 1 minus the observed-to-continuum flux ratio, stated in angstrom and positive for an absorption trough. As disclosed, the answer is 3.30 angstrom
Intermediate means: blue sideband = 27.5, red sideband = 27.6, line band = 25.8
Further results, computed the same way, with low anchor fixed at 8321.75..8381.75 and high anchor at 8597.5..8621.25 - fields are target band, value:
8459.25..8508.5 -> 1.0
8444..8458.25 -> 0.3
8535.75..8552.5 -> 2.9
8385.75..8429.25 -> -1.0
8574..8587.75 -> -0.3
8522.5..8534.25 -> 0.3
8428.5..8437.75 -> 0.2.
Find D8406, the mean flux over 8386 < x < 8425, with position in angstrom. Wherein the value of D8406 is 28.2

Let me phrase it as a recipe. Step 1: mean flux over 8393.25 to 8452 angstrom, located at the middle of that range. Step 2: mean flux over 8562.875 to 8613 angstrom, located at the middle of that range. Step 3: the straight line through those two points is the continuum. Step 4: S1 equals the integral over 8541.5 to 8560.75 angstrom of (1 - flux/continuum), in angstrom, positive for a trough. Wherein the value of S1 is 1.7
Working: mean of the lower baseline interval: 27.7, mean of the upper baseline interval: 27.4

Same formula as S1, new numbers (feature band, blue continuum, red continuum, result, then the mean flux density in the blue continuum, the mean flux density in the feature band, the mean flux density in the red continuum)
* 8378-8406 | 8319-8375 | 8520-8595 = -0.6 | 27.5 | 27.8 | 26.2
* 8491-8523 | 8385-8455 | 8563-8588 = 0.9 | 27.6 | 26.8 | 27.5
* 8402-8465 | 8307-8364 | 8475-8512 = -1.1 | 27.5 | 27.5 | 26.8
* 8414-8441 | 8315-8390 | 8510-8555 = -1.0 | 27.3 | 27.5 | 25.4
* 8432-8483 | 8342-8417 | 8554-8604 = 1.0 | 27.9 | 27.2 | 27.5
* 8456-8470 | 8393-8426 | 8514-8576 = 0.1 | 28.4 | 27.3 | 25.9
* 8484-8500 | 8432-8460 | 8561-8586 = 0.9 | 26.9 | 25.6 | 27.6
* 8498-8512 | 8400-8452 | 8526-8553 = -1.2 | 27.7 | 27.3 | 24.1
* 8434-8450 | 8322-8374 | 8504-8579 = 0.1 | 27.5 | 26.7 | 26.3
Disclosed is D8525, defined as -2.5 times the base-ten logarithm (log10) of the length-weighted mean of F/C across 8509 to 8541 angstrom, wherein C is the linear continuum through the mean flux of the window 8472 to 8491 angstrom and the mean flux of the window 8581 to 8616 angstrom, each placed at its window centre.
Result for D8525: 0.048 mag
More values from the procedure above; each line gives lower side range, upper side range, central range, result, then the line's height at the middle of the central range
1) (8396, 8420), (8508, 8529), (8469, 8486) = 0.005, 27.9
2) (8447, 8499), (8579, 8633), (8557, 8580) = -0.008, 27.4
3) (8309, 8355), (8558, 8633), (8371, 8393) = 0.011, 27.4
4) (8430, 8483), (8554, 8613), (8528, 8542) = 0.133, 27.4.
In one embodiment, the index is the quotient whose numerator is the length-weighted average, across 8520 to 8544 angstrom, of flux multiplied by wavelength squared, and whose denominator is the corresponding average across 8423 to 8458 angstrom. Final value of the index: 0.9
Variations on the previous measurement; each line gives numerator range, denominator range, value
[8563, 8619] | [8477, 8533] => 1.04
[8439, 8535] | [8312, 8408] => 1.01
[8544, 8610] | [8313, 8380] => 1.04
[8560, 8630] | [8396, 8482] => 1.03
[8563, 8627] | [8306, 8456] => 1.05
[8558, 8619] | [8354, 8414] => 1.04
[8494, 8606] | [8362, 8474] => 0.99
